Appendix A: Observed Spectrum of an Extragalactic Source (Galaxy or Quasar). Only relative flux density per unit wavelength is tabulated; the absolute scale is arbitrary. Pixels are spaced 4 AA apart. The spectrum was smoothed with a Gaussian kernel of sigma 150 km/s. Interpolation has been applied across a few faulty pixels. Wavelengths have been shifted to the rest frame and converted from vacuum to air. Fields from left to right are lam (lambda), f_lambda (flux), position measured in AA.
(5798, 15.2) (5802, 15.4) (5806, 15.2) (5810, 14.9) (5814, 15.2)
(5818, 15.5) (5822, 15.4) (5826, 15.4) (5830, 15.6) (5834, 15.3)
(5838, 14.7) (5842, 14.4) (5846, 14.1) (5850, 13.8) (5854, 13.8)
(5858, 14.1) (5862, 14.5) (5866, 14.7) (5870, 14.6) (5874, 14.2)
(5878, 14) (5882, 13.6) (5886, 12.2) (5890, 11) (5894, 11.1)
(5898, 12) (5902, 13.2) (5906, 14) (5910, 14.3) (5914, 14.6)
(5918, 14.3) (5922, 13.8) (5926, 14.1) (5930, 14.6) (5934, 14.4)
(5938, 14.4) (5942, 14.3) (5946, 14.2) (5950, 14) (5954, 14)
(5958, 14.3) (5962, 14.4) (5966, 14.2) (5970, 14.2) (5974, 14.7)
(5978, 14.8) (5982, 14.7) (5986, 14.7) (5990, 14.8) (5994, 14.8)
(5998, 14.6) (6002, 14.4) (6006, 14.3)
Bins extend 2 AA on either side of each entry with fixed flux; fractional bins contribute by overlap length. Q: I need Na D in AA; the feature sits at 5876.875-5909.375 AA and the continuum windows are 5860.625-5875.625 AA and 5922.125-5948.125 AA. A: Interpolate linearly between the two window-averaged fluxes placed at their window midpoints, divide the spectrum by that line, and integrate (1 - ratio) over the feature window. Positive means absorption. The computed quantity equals 4.0 AA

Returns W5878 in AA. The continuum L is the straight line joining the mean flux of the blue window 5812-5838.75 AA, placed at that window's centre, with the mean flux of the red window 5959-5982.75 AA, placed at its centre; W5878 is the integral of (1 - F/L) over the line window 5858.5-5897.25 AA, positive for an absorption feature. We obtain 4.43 AA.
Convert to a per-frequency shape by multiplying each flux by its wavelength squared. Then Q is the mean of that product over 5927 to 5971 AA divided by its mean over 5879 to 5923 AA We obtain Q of 1.1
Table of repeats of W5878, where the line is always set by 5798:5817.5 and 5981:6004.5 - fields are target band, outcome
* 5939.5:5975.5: 1.2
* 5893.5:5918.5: 2.5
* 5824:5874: 1.7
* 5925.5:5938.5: 0.4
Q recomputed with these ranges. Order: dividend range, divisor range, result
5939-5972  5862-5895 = 1.10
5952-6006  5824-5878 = 1.04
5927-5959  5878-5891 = 1.15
